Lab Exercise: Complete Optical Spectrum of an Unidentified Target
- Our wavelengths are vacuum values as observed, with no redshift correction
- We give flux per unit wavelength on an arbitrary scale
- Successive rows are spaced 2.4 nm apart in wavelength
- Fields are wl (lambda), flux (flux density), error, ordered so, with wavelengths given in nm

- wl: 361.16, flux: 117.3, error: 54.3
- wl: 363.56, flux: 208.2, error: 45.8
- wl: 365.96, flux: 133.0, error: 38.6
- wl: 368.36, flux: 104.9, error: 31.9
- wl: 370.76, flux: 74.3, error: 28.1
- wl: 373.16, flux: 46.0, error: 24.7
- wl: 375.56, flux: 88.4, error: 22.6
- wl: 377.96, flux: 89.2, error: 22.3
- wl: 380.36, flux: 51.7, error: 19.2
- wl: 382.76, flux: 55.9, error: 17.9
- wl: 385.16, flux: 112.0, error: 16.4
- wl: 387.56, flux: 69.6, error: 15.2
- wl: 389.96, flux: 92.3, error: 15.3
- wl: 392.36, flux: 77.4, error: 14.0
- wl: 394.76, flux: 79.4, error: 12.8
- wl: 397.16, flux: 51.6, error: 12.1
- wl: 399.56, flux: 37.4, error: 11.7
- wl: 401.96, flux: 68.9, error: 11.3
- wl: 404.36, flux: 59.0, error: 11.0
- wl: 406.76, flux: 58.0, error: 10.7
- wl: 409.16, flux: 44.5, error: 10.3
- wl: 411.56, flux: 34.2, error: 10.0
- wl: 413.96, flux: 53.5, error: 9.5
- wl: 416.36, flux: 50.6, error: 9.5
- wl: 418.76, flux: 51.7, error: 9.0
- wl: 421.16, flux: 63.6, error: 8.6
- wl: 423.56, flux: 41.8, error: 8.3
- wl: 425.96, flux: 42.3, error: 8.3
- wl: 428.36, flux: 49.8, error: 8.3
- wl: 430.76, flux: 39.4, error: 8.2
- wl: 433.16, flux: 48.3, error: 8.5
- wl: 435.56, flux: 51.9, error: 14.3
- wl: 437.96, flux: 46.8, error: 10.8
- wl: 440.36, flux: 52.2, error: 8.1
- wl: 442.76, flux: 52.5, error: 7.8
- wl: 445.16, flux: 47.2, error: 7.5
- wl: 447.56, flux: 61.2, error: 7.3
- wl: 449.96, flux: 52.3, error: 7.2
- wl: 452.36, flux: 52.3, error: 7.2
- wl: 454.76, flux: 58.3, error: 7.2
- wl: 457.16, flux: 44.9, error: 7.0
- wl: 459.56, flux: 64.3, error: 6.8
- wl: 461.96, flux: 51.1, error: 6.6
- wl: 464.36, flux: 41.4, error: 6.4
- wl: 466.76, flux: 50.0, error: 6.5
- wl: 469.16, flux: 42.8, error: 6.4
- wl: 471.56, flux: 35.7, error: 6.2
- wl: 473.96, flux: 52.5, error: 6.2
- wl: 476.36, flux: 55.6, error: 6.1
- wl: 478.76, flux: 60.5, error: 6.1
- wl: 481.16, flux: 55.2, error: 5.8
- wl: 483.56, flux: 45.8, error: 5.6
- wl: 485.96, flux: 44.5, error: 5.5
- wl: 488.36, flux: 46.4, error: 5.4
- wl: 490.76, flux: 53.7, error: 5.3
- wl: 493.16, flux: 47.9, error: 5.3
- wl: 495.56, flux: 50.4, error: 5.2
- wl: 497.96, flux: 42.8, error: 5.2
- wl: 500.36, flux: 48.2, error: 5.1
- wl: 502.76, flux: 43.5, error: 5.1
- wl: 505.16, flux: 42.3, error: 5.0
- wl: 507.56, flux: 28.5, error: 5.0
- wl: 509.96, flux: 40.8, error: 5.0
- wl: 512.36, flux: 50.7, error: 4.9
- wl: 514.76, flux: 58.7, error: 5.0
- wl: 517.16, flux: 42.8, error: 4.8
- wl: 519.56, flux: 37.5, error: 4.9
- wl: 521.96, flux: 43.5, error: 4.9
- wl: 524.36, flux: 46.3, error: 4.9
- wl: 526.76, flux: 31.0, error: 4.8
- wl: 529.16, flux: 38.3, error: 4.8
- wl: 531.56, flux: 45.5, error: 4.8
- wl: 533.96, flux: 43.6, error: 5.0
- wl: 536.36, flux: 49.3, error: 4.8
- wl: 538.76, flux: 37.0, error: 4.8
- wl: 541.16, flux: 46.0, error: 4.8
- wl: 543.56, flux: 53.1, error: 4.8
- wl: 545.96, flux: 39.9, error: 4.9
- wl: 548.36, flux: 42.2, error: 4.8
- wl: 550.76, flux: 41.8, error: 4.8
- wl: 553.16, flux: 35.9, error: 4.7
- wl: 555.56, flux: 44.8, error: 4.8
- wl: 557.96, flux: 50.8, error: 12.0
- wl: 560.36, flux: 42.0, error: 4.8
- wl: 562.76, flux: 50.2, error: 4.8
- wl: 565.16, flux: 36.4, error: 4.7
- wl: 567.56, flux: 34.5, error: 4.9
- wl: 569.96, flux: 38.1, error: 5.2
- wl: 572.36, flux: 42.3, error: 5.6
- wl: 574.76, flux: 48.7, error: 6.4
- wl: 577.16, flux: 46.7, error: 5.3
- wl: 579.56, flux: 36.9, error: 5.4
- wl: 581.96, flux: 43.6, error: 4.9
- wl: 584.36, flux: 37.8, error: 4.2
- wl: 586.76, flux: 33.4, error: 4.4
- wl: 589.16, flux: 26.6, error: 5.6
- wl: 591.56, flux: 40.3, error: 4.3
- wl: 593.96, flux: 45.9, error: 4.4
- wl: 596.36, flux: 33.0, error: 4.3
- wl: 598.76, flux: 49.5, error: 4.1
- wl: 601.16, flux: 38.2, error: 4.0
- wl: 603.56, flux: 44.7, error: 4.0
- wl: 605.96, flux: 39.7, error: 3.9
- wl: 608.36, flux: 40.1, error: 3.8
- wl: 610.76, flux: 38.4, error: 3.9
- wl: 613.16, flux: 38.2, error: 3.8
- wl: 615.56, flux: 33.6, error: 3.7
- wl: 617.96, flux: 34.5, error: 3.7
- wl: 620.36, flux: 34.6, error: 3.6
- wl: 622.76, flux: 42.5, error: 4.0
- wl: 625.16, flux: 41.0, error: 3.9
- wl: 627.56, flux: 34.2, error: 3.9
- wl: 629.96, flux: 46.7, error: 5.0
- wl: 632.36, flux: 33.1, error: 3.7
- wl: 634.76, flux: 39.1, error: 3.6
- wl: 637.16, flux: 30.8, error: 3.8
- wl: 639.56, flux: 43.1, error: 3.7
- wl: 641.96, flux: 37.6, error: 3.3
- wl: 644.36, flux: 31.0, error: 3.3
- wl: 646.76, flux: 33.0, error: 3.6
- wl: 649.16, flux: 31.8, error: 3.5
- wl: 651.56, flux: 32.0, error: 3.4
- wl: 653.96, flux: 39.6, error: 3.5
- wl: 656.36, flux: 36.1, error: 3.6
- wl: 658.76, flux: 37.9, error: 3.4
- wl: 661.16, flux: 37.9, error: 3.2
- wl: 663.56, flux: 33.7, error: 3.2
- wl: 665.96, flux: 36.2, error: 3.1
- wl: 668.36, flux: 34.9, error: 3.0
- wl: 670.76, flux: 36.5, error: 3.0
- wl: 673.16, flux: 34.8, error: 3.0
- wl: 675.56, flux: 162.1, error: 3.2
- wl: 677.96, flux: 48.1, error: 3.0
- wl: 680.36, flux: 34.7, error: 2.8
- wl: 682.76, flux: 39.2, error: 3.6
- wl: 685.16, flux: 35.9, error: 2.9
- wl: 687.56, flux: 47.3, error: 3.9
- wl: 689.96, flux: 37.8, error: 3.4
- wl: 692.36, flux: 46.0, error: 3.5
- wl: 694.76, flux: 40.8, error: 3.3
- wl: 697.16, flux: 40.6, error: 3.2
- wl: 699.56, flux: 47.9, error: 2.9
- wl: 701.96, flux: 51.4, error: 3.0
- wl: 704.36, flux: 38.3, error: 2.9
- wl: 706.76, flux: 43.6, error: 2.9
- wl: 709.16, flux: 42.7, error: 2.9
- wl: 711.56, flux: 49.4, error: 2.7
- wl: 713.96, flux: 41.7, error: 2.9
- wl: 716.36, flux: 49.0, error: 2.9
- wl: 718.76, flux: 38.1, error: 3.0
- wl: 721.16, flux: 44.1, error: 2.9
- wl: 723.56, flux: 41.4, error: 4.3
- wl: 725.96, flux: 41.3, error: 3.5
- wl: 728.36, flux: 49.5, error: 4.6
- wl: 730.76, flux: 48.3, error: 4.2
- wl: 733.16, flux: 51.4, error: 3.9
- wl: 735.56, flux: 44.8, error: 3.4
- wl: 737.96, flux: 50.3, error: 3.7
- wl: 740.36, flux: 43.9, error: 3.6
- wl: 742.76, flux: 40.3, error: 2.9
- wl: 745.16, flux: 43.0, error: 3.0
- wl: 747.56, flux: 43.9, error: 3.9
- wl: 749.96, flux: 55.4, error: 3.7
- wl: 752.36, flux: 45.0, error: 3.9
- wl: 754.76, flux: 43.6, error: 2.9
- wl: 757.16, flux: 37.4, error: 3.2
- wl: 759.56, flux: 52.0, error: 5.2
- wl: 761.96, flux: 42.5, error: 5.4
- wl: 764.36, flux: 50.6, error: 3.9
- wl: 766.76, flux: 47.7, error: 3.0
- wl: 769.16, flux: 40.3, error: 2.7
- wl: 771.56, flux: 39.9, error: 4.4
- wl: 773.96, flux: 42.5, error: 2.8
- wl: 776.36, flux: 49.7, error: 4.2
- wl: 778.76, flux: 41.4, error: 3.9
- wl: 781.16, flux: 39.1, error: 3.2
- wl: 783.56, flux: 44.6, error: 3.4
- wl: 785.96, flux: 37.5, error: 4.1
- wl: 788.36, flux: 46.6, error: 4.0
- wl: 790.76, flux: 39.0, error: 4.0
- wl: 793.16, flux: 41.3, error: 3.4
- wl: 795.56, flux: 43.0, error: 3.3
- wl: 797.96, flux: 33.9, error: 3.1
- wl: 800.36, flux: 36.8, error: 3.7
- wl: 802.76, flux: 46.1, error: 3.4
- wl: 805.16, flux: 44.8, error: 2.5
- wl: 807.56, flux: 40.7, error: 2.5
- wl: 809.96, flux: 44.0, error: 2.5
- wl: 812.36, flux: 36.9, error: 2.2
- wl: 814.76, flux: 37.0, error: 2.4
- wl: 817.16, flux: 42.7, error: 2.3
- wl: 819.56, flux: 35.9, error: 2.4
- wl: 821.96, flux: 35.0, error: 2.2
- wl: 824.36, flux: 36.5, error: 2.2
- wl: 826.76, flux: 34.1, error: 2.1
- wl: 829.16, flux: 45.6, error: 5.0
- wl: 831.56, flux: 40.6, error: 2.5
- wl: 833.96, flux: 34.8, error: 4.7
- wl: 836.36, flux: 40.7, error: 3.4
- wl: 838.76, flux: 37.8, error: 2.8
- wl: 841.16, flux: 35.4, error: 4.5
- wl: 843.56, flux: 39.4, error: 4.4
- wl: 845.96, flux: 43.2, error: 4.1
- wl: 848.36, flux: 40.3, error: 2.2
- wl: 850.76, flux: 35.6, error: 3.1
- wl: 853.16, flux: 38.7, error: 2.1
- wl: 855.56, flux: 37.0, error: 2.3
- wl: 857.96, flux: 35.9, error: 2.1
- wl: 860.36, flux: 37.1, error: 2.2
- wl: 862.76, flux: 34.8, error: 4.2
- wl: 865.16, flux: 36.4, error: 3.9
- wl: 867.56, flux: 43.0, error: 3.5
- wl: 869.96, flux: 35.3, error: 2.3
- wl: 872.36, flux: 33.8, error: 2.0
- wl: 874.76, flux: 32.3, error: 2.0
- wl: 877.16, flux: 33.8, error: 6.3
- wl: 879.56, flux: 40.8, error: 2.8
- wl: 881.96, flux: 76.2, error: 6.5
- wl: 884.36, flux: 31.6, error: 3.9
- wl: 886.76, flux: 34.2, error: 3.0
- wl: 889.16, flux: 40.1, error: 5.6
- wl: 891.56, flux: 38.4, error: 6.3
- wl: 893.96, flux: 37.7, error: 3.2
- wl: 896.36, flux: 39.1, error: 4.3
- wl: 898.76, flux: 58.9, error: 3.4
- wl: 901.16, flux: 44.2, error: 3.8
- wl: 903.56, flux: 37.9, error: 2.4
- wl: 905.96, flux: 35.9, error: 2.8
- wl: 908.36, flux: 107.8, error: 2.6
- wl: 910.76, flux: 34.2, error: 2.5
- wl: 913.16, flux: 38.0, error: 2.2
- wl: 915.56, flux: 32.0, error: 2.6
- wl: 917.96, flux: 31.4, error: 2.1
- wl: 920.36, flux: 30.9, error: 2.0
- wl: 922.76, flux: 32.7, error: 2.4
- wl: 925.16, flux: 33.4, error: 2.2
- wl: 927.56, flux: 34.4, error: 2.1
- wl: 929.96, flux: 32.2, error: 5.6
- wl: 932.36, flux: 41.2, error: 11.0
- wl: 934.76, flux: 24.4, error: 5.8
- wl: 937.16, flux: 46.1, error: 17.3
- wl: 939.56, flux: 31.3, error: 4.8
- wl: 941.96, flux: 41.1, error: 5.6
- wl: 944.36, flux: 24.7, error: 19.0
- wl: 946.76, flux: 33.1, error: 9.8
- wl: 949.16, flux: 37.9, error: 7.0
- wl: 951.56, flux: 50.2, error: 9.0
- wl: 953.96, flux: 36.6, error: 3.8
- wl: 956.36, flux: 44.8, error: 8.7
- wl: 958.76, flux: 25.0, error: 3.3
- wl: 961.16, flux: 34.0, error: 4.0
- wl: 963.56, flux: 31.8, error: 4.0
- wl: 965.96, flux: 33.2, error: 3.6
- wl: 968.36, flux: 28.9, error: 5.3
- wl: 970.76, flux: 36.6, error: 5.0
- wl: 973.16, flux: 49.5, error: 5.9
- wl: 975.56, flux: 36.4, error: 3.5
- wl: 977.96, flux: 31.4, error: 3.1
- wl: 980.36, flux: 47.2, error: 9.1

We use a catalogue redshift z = 0.81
